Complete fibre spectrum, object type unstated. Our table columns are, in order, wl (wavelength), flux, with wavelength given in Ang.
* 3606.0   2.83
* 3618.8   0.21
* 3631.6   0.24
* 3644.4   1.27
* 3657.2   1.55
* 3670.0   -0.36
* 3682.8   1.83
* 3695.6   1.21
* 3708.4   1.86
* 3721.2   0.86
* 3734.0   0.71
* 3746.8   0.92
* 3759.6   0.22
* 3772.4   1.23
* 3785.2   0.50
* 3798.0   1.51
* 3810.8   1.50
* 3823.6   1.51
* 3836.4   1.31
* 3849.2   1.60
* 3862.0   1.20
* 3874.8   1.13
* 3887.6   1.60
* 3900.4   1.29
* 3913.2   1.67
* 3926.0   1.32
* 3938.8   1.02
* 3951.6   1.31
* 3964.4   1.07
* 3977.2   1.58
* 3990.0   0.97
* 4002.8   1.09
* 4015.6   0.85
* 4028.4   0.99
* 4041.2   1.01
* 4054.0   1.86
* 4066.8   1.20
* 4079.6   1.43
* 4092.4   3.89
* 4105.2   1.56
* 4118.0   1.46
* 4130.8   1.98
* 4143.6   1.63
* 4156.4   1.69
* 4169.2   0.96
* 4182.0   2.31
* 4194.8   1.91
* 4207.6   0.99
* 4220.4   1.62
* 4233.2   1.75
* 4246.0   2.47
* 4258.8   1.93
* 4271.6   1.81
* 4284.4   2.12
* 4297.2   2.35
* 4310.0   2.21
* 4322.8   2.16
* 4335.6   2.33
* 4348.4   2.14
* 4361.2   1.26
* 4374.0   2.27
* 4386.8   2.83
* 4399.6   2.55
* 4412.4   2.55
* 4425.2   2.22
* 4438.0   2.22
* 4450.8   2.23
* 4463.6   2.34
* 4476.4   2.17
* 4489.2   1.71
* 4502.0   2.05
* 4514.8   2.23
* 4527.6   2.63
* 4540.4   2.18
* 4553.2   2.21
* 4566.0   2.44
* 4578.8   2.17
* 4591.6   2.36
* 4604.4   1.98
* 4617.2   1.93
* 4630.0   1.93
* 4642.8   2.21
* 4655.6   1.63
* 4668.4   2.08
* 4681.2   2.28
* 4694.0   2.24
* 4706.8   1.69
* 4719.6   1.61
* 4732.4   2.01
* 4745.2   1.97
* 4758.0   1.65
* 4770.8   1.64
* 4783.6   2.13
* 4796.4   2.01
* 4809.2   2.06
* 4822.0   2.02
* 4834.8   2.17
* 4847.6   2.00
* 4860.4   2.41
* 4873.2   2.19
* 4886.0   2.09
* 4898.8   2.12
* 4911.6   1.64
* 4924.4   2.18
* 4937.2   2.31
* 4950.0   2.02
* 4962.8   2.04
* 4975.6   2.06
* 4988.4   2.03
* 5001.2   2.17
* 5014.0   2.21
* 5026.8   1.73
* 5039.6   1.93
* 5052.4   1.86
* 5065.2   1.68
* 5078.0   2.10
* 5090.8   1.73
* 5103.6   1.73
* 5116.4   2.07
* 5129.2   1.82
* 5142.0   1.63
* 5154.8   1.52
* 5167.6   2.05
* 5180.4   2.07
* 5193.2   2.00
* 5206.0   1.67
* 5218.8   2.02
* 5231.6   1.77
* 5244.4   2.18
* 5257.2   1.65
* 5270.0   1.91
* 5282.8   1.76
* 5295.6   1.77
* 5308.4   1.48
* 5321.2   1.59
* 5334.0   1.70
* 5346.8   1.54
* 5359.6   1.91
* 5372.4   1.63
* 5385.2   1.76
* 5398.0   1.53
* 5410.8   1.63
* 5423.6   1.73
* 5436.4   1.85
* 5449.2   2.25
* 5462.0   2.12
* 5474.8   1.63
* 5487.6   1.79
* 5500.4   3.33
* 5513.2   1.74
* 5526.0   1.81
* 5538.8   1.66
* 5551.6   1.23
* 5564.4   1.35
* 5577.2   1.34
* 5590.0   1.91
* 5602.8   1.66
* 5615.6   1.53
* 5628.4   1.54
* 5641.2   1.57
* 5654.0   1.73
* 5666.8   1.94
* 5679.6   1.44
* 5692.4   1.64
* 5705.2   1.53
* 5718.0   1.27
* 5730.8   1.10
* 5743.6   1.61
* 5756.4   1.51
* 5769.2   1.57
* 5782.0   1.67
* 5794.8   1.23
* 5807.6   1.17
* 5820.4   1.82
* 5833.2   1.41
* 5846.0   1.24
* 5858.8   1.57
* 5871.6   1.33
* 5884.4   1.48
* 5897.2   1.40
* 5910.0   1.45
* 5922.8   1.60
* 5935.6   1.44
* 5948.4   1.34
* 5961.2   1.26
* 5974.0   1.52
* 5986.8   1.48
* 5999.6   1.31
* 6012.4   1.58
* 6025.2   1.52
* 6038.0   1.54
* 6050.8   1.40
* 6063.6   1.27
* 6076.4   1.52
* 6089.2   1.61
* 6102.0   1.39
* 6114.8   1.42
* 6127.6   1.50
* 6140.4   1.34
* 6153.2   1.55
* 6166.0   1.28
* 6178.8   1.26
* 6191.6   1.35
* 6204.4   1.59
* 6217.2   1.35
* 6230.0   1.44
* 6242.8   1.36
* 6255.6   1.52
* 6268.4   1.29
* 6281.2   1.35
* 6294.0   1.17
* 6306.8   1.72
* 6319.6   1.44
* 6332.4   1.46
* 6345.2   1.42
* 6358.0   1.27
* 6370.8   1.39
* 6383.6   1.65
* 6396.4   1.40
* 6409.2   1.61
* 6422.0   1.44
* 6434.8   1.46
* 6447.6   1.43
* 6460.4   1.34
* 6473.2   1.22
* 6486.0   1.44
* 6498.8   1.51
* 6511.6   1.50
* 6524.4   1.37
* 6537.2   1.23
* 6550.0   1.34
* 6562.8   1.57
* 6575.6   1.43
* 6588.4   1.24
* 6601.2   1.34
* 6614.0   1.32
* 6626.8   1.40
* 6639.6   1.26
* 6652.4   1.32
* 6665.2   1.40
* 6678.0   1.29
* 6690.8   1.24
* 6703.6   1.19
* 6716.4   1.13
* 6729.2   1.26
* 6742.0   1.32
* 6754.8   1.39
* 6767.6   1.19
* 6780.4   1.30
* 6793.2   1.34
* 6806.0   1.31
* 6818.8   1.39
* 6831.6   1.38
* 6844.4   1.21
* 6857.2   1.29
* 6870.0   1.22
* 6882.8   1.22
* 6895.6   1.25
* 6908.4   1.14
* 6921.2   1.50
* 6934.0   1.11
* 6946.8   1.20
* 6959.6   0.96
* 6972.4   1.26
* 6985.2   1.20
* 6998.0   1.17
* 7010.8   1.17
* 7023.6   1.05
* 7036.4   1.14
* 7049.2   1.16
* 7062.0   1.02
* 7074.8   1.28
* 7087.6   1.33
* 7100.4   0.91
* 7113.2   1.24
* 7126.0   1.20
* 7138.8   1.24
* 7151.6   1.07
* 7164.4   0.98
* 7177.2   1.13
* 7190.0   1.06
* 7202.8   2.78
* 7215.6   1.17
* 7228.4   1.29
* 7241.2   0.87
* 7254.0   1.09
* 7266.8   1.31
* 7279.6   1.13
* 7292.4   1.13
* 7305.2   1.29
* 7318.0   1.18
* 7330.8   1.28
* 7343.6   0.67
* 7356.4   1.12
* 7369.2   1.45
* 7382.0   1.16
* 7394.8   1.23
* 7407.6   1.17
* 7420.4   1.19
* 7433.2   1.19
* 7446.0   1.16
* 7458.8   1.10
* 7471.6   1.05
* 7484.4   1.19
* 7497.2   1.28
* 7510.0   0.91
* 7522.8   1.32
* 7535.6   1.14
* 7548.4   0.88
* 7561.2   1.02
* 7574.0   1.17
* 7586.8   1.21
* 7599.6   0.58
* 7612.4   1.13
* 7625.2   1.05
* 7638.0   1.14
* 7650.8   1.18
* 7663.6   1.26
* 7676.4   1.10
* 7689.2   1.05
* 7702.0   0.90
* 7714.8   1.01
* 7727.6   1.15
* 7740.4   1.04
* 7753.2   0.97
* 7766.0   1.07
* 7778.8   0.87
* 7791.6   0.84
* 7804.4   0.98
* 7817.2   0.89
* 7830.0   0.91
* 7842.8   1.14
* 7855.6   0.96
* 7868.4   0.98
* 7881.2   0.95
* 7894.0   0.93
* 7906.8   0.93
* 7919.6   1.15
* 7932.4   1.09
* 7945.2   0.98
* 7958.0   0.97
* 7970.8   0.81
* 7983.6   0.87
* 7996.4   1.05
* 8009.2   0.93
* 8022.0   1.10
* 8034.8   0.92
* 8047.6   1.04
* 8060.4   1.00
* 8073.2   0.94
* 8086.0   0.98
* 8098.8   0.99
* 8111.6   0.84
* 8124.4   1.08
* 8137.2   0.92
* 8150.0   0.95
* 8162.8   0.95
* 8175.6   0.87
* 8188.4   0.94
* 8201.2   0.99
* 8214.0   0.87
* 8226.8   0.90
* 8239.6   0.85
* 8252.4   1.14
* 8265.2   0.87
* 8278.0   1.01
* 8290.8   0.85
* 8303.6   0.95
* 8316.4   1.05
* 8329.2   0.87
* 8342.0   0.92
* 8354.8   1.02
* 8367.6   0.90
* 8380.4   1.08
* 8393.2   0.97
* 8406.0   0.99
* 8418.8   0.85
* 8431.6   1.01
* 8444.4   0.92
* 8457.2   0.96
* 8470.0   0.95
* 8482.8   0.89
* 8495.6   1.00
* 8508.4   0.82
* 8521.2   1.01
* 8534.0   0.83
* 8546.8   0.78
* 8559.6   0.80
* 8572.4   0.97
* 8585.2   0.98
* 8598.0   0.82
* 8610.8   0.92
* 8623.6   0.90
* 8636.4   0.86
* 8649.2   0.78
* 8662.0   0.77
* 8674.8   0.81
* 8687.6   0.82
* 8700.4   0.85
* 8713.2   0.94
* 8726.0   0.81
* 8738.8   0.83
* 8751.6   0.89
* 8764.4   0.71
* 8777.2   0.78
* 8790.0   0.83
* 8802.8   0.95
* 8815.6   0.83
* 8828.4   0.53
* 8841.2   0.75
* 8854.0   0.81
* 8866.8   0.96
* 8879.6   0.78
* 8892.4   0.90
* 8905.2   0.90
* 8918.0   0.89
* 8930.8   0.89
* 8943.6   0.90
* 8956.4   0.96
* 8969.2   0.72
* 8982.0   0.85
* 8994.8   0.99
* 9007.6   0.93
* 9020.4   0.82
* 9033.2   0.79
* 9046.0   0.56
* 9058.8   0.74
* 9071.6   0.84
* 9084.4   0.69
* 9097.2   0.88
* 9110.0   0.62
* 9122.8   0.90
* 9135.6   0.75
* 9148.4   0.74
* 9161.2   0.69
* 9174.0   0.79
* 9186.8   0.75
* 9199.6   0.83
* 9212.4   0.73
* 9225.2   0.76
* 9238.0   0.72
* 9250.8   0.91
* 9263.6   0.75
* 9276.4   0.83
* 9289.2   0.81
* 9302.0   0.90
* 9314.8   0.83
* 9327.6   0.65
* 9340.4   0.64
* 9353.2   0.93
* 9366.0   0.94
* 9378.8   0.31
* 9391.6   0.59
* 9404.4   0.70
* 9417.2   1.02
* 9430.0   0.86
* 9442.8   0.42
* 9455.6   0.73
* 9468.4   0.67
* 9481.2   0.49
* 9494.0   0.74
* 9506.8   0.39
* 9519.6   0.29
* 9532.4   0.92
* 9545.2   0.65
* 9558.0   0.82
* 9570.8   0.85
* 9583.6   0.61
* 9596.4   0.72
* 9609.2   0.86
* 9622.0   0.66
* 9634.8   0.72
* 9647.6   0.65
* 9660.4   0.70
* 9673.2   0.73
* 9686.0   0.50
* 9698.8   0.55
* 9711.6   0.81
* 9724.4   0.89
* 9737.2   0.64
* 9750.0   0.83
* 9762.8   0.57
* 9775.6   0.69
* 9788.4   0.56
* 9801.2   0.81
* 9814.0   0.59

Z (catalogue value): 0.097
